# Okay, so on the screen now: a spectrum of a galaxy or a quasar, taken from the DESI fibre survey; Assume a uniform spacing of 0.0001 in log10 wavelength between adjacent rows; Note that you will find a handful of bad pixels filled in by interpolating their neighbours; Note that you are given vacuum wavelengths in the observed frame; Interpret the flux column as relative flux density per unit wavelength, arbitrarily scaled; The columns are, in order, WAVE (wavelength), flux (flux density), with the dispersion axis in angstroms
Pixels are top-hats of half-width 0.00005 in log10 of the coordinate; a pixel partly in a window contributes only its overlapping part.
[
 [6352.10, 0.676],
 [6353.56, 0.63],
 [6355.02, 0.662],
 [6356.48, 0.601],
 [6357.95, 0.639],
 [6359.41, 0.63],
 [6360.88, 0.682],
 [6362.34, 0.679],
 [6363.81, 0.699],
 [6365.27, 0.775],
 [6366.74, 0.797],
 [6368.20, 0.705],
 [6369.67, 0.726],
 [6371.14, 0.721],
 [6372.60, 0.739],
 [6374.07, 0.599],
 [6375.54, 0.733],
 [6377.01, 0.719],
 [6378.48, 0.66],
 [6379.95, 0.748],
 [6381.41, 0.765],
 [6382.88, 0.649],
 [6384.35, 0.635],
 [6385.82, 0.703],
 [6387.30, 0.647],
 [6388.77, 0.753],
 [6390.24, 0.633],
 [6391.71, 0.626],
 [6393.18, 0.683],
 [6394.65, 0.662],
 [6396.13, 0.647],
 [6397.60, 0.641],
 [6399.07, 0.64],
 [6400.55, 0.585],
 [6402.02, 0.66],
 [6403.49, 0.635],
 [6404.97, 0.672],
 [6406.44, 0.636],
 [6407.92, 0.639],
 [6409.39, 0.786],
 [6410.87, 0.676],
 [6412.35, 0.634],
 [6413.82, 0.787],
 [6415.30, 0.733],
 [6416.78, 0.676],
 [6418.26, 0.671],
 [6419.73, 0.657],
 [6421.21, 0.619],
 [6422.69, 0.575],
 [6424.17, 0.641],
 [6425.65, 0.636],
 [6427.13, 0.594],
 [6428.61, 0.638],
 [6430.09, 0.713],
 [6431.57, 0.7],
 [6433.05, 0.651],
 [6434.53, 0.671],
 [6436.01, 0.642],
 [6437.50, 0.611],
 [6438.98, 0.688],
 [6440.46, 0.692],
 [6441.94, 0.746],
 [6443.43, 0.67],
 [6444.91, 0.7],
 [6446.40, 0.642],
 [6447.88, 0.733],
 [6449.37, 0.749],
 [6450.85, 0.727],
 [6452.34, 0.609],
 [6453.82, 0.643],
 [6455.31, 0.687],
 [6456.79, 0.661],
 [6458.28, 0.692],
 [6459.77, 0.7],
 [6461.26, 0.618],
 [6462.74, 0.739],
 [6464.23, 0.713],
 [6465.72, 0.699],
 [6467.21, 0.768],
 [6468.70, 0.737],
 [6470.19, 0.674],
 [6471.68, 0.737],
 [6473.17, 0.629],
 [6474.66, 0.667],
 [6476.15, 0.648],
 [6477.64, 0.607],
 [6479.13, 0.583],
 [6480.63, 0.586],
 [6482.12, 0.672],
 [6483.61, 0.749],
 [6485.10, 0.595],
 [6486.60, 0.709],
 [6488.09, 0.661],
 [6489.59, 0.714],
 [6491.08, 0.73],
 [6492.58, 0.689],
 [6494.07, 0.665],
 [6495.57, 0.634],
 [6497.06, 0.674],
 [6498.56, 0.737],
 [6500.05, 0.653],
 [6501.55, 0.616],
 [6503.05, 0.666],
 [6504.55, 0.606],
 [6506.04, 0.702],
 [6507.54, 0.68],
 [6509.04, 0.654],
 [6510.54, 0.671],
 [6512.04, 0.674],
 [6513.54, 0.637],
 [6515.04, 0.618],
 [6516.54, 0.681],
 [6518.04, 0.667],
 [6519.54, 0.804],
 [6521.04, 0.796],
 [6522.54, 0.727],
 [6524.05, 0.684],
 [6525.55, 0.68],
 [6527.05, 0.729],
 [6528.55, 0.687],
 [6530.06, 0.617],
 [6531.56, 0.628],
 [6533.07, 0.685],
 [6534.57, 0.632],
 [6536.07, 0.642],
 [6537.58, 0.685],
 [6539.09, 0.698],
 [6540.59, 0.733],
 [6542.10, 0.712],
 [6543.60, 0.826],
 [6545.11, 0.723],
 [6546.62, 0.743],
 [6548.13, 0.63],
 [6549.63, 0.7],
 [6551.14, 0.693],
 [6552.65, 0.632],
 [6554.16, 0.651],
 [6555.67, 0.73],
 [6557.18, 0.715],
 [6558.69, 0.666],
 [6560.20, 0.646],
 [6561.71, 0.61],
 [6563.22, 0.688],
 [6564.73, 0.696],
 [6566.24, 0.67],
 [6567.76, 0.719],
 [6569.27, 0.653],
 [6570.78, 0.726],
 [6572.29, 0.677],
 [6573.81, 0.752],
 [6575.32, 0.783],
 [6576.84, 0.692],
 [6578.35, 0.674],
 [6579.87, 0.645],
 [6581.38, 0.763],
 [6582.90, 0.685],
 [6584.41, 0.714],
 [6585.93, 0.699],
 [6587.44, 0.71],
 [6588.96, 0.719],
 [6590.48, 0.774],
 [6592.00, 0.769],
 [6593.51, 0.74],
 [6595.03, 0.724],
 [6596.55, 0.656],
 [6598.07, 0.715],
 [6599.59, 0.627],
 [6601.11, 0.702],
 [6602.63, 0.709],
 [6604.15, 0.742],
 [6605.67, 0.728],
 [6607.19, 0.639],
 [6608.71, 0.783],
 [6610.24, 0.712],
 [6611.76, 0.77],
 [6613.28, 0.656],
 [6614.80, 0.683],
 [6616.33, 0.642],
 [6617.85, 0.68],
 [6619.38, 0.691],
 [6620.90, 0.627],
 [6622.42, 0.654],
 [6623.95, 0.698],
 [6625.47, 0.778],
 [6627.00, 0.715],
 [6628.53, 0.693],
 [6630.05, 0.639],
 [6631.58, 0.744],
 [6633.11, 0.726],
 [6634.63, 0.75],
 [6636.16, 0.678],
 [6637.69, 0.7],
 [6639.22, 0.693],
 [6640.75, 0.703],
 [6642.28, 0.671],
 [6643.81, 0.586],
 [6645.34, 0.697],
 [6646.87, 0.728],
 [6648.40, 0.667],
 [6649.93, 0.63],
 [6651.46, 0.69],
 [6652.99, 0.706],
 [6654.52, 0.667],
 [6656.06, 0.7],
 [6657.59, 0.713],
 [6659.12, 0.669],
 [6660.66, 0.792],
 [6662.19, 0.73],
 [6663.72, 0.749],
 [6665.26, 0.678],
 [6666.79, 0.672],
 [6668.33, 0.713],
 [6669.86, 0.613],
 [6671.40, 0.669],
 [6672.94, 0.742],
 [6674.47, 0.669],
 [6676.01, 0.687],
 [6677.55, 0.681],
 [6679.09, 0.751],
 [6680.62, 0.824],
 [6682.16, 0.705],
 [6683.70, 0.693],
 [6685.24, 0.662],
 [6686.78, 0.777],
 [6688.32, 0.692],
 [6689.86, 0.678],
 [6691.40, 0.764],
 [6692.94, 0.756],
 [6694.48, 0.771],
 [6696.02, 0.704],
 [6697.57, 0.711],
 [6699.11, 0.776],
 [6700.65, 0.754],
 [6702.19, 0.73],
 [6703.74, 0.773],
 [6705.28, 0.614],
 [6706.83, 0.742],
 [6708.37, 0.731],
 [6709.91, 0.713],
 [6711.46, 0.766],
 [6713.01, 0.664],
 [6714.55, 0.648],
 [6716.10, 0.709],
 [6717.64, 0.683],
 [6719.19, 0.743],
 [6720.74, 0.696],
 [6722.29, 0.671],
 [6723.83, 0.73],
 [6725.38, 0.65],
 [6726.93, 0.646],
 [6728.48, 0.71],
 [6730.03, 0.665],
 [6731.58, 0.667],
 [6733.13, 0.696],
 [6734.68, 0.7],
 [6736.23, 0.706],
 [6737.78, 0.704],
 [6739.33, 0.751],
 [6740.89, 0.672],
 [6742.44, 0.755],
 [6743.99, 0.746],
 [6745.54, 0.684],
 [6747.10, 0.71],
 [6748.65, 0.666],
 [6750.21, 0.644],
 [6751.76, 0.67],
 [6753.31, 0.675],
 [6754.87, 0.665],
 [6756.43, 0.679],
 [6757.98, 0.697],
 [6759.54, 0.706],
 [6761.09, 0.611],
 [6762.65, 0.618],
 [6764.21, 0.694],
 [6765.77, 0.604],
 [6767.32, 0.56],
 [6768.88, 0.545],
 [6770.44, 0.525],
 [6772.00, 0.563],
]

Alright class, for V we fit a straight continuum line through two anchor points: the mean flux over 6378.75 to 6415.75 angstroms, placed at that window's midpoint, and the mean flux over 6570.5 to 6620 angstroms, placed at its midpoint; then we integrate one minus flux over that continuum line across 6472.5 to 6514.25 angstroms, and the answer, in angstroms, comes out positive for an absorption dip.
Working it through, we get 1.8 angstroms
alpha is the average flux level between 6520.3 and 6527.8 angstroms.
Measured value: 0.723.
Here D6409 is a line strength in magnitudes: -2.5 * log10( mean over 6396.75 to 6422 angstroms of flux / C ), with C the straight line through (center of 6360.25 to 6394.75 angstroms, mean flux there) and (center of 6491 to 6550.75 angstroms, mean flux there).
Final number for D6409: 0.04 mag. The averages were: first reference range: 0.698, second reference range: 0.685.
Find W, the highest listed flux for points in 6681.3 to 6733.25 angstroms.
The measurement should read 0.777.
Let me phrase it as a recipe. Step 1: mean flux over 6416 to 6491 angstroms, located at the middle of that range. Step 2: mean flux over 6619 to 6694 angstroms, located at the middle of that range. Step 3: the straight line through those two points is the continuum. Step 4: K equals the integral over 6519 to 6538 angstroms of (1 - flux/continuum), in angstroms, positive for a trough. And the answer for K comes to -0.24 angstroms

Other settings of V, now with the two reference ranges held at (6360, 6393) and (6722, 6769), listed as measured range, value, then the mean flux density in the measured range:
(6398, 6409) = 0.9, 0.643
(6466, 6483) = 0.7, 0.666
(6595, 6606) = -0.2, 0.698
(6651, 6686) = -1.2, 0.703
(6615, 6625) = 0.2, 0.67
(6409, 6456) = 1.5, 0.674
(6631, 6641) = -0.4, 0.713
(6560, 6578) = -0.2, 0.694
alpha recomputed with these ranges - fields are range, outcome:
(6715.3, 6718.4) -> 0.696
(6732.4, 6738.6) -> 0.702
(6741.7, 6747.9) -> 0.724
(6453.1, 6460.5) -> 0.676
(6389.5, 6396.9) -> 0.65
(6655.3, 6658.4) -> 0.707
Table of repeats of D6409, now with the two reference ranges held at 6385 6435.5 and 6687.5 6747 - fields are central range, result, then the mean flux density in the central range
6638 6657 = 0.032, 0.679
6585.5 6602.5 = -0.034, 0.712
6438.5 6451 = -0.059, 0.705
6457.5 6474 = -0.046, 0.7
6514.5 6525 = -0.052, 0.712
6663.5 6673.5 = 0.025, 0.686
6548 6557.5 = 0.006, 0.68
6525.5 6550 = -0.015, 0.692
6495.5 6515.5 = 0.027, 0.66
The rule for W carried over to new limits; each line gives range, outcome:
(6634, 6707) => 0.824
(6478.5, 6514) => 0.749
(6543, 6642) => 0.826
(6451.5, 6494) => 0.768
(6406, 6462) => 0.787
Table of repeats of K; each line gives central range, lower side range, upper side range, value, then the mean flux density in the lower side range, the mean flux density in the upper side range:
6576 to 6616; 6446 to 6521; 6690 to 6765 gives -1.2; 0.677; 0.7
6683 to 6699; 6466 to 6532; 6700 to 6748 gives -0.5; 0.676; 0.704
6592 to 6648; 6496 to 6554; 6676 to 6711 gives 0.9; 0.684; 0.727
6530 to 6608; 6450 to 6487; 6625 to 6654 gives -1.3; 0.674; 0.693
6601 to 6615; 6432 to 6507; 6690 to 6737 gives -0.4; 0.676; 0.709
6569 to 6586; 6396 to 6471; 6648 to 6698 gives -0.3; 0.674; 0.707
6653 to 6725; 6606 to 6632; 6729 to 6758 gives -2.0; 0.694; 0.692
